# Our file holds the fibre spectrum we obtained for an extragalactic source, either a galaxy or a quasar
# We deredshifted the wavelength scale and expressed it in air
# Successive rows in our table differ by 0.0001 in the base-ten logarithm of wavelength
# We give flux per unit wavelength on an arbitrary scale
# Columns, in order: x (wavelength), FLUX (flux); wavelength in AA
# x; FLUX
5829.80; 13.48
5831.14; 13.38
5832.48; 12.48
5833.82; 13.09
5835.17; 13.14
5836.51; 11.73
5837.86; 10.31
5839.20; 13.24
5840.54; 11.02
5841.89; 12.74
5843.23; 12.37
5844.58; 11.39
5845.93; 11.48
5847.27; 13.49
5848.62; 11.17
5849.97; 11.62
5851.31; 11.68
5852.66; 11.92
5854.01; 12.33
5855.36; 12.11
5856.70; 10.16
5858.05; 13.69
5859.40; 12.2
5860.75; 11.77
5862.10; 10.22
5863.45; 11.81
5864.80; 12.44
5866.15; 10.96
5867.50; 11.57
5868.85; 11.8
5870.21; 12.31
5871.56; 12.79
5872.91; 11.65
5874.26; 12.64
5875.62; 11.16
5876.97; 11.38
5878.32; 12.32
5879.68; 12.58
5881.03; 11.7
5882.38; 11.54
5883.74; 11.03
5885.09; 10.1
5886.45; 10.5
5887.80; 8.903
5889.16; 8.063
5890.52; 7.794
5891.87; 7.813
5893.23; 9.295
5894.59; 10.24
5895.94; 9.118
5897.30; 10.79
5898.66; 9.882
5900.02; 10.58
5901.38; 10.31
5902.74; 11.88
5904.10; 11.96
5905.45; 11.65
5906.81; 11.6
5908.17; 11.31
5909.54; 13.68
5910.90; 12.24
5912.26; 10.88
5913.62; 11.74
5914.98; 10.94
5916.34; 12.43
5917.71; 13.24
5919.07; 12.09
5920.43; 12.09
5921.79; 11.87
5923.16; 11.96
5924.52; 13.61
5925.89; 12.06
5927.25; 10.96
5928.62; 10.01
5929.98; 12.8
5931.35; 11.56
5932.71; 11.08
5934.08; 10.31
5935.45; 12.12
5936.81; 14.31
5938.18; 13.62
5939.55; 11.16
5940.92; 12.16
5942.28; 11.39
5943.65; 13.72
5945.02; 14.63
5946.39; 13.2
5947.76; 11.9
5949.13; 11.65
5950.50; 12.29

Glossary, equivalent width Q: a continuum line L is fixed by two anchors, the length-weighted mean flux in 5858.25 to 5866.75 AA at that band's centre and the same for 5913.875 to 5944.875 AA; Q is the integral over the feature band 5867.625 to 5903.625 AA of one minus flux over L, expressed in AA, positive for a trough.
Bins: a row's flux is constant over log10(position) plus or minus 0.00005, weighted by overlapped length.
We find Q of 3.4 AA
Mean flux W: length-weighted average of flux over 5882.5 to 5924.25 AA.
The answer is 10.9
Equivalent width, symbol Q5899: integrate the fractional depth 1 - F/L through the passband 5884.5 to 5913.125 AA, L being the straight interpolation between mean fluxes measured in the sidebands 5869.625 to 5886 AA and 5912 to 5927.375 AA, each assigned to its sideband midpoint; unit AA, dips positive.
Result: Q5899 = 3.6 AA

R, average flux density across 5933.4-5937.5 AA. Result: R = 12.3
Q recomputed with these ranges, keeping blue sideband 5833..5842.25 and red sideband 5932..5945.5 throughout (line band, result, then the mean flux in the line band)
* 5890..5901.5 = 2.6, 9.52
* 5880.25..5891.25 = 2.1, 9.97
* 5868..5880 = 0.2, 12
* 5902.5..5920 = 0.5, 12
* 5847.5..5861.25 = 0.3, 11.9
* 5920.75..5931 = 0.4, 11.9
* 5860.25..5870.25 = 0.5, 11.6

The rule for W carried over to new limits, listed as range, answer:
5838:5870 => 11.9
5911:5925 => 12.1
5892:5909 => 10.6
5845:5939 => 11.5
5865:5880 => 11.9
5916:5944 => 12.1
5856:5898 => 11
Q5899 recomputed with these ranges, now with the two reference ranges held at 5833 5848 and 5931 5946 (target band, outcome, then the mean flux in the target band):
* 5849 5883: 1.1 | 11.9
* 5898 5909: 1.0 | 11.2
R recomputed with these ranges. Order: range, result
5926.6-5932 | 11.3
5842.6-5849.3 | 12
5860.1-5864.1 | 11.3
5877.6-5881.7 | 12.2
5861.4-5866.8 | 11.4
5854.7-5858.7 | 12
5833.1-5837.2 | 12.6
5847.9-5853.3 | 11.6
